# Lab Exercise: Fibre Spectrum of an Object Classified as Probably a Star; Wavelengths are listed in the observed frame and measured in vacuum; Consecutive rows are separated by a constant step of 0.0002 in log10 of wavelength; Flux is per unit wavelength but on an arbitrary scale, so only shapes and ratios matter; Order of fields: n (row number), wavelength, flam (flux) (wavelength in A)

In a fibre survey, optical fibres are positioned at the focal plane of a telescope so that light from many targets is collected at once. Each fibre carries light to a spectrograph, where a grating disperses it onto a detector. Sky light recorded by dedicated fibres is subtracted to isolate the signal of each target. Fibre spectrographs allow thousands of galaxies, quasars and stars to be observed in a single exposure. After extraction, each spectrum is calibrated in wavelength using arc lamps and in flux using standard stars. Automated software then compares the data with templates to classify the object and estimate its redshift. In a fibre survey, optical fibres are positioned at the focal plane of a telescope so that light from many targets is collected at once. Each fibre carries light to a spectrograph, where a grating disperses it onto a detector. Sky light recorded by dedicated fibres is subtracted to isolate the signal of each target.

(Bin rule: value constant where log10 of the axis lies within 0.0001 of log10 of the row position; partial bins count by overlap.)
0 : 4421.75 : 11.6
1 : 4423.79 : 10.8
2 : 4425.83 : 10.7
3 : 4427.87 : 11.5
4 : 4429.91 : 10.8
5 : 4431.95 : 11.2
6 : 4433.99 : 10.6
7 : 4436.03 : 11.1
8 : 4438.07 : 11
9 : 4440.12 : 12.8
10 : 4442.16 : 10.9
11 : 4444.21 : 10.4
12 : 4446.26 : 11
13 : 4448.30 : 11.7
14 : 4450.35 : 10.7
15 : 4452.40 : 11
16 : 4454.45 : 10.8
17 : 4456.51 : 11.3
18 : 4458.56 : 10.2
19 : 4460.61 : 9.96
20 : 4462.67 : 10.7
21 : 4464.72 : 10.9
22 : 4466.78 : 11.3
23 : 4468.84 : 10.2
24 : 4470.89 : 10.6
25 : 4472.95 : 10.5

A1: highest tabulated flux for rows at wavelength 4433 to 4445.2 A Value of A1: 12.8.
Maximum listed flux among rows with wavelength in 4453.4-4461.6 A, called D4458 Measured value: 11.3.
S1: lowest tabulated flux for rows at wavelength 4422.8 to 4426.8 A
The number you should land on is 10.7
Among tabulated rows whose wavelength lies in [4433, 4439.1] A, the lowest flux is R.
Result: 10.6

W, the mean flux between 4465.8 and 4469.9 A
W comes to 10.8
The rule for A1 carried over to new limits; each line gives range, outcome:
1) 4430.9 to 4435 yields 11.2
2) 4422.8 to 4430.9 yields 11.5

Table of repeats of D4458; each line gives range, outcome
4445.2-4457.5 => 11.7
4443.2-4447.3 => 11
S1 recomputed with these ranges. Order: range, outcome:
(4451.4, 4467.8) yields 9.96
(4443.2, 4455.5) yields 10.4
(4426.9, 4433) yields 10.8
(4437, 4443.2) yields 10.9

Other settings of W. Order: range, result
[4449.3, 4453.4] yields 10.9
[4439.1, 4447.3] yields 11.3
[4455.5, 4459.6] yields 10.8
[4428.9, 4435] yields 10.9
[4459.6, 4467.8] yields 10.7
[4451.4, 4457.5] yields 11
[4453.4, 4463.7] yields 10.6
